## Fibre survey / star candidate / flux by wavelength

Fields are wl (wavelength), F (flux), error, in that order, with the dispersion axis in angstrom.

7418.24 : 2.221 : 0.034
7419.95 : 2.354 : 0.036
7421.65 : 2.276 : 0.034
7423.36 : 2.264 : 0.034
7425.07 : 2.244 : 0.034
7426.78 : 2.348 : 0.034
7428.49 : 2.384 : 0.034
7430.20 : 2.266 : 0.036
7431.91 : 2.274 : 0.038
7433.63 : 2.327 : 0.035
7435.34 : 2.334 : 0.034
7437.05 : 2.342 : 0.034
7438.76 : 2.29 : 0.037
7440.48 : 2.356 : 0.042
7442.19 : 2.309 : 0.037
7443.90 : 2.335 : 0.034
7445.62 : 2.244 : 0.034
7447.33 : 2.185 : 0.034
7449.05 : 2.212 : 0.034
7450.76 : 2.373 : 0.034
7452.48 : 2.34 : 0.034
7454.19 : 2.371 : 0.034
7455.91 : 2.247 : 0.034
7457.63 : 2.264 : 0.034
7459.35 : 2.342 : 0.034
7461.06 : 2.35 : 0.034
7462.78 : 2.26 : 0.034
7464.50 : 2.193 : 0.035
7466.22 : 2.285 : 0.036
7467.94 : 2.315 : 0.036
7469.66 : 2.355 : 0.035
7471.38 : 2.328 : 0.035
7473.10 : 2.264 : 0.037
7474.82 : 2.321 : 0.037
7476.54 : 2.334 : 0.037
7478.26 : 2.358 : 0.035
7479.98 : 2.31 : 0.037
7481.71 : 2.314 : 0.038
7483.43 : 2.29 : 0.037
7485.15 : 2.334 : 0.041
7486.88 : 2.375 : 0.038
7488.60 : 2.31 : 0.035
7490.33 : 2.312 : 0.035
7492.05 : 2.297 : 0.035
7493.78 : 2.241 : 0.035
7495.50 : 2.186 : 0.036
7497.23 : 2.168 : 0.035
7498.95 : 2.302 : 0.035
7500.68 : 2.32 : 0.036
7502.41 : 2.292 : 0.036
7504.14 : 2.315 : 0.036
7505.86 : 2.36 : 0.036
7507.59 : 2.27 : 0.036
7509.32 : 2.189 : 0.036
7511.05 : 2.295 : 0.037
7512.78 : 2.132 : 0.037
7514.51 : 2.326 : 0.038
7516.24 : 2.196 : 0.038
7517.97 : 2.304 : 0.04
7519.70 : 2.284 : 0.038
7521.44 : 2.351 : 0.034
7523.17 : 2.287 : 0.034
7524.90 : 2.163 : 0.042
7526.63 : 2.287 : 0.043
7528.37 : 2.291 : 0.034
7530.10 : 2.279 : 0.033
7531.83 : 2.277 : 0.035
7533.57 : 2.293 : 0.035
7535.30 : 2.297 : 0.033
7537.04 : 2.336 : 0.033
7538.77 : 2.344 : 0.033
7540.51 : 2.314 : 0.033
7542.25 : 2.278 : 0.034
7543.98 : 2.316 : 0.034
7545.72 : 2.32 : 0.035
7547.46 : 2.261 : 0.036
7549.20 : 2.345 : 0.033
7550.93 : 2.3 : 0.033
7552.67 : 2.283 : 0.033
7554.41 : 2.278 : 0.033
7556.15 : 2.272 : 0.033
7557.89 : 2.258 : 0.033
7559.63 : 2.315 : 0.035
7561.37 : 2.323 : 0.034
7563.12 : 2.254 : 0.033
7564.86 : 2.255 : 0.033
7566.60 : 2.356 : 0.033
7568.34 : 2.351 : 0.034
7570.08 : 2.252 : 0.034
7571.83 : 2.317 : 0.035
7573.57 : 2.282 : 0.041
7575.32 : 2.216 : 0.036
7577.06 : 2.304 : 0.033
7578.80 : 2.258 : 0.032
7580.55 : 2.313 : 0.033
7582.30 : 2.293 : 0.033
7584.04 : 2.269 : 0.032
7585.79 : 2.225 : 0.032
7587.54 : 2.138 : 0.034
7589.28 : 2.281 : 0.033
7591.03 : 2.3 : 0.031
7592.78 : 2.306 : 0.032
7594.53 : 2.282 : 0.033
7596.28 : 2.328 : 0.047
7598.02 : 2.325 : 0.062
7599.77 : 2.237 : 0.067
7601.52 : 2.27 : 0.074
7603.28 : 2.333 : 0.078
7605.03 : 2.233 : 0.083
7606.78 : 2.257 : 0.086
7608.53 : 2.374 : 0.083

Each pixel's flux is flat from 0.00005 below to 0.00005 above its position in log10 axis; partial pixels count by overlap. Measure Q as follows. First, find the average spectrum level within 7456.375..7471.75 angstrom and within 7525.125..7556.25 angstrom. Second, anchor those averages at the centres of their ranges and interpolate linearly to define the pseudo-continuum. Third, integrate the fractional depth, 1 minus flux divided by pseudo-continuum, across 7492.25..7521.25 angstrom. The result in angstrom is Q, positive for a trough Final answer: 0.4 angstrom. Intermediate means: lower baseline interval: 2.3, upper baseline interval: 2.3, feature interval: 2.26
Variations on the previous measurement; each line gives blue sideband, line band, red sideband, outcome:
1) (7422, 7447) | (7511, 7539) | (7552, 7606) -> 0.15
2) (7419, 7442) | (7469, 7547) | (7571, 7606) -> 0.10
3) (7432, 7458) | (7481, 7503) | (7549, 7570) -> 0.11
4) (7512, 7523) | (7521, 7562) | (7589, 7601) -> -0.33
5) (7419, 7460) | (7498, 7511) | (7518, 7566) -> 0.02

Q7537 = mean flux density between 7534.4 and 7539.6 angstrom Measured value 2.33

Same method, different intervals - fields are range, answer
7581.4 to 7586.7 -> 2.26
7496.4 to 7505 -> 2.28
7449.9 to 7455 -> 2.36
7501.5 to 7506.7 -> 2.32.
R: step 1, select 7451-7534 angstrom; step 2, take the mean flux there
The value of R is 2.29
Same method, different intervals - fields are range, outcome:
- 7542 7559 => 2.29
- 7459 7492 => 2.31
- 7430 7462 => 2.3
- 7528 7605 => 2.29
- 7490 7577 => 2.28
